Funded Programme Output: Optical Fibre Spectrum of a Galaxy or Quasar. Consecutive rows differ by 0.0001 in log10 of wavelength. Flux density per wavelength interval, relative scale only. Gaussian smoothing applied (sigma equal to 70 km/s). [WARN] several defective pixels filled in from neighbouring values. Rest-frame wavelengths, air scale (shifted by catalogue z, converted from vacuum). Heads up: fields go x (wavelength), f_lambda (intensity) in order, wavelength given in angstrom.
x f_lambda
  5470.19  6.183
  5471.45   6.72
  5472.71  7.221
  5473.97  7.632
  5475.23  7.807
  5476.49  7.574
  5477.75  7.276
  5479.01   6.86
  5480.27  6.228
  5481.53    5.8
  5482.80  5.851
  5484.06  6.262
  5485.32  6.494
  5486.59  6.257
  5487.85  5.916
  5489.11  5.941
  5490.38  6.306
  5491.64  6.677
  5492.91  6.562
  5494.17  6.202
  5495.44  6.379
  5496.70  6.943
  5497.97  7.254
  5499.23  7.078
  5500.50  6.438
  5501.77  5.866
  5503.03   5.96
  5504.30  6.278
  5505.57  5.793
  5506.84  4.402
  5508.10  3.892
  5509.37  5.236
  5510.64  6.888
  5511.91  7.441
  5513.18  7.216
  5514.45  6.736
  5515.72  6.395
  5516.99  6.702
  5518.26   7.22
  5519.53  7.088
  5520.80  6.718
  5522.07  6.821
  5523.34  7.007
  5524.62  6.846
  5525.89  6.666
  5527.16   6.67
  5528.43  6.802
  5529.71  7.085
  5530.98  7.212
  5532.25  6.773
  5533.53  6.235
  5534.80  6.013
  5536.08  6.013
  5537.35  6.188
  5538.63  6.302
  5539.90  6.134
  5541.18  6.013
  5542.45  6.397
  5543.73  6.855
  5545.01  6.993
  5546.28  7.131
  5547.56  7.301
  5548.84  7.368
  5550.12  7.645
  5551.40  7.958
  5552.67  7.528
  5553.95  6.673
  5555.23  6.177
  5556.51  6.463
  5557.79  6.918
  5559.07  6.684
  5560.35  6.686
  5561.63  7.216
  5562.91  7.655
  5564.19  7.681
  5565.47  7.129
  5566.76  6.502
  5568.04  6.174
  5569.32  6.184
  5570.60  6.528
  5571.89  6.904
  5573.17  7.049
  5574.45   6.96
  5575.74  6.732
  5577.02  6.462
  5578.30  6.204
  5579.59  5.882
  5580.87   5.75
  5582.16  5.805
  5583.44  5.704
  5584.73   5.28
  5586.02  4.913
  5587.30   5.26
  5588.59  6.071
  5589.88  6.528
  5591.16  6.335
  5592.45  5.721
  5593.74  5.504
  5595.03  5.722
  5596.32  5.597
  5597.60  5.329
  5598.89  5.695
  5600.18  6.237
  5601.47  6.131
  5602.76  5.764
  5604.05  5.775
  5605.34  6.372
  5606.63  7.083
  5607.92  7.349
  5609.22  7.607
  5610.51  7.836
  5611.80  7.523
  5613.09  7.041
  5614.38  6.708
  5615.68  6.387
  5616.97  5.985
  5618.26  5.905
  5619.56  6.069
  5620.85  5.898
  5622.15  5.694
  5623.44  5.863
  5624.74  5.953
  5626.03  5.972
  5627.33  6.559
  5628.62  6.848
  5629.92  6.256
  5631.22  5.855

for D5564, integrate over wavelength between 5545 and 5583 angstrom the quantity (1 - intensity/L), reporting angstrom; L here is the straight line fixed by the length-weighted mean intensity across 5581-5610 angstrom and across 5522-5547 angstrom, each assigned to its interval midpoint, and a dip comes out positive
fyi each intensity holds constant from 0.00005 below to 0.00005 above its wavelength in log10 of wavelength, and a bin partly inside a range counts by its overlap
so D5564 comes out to -2.9 angstrom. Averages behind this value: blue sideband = 6.6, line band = 6.8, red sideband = 5.99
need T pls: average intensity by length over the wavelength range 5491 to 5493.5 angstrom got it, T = 6.62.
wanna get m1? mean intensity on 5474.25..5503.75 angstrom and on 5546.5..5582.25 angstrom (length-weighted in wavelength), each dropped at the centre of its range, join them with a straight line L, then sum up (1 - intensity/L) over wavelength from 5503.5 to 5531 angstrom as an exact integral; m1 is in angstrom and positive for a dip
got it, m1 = 0.6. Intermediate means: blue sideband 6.53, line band 6.49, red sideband 6.81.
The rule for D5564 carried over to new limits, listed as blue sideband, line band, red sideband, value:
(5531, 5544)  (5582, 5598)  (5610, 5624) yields 1.8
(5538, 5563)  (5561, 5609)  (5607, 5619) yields 4.5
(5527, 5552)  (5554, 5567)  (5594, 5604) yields -1.0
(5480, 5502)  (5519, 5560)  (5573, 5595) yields -4.0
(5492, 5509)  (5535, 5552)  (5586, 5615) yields -1.6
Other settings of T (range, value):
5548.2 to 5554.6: 7.43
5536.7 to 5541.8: 6.16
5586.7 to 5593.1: 5.98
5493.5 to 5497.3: 6.51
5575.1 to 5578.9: 6.48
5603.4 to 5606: 6.08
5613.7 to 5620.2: 6.21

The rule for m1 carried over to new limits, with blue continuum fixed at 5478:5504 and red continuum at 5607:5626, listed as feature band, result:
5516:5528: -0.8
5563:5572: -0.4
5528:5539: -0.1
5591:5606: 1.6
